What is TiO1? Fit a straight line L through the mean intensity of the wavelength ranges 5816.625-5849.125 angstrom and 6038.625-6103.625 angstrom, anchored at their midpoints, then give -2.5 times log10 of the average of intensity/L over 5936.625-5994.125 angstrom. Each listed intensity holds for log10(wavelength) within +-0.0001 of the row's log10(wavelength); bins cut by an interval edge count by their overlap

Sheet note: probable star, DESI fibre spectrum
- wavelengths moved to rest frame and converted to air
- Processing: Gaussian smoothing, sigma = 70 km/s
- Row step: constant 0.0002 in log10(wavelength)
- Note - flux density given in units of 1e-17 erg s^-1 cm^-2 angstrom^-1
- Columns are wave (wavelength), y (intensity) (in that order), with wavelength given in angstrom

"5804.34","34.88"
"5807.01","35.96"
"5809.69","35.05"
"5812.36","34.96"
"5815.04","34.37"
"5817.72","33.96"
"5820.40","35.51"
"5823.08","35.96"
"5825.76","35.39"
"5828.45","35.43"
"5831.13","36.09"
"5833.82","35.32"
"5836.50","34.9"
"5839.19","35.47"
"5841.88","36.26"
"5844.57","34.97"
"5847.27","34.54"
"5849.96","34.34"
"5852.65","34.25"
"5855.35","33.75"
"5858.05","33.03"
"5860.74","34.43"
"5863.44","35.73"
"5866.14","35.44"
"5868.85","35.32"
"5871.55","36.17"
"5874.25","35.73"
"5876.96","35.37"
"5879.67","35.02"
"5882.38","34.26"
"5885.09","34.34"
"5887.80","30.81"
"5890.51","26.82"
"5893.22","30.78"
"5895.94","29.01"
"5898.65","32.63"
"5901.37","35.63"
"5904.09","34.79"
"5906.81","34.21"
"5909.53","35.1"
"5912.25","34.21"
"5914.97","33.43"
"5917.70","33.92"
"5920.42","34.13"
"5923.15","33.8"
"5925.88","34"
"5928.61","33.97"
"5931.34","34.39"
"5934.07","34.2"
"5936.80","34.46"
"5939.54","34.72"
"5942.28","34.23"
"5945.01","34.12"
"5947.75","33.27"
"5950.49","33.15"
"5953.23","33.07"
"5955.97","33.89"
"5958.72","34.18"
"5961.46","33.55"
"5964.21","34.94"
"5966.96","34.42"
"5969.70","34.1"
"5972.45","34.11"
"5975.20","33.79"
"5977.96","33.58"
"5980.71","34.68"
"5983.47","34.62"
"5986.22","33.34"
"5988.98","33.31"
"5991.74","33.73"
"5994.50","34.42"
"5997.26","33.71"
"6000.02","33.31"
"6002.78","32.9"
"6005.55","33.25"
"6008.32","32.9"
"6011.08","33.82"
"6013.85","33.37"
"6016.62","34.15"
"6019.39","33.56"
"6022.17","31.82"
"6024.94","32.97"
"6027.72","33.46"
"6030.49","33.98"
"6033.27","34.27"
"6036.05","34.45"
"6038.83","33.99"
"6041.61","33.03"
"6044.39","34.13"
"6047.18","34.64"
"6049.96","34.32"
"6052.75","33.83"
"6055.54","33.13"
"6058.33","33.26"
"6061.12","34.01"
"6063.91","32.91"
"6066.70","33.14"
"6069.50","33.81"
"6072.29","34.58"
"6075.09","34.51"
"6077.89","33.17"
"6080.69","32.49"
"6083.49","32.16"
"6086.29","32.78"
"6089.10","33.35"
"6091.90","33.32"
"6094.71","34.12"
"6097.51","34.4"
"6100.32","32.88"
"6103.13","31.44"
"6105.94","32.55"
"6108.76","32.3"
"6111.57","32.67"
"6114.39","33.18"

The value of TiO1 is 0.011 mag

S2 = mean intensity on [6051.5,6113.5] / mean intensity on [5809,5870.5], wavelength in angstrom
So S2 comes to 0.95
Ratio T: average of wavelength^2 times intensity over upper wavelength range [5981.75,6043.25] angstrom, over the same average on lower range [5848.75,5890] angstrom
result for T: 1.02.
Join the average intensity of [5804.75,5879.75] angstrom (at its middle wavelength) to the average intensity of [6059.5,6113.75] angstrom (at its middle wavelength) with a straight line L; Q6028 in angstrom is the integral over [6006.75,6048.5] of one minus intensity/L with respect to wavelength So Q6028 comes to 0.0 angstrom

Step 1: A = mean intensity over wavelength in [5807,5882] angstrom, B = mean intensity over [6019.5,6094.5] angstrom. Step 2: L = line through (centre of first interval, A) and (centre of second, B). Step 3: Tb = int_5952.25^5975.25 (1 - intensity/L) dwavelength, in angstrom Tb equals 0.11 angstrom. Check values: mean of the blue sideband 35.1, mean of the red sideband 33.5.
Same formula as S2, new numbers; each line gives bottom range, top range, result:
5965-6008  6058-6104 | 0.99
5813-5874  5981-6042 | 0.96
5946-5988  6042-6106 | 0.99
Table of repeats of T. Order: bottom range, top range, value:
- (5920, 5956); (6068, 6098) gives 1.04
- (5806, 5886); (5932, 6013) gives 1.01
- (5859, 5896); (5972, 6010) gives 1.04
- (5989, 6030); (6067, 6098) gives 1.03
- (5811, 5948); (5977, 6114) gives 1.03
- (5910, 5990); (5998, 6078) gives 1.02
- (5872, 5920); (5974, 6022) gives 1.04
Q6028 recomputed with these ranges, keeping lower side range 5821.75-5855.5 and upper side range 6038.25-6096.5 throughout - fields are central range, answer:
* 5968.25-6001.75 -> 0.25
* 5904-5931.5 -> 0.38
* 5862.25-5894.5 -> 1.00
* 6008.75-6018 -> 0.07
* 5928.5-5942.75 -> 0.05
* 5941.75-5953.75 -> 0.30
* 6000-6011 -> 0.27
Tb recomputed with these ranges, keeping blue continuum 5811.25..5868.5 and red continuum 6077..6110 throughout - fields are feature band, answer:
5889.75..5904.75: 1.23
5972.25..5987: -0.09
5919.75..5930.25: 0.09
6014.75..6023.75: 0.09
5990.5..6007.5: 0.07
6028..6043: -0.24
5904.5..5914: -0.03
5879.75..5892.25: 0.98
